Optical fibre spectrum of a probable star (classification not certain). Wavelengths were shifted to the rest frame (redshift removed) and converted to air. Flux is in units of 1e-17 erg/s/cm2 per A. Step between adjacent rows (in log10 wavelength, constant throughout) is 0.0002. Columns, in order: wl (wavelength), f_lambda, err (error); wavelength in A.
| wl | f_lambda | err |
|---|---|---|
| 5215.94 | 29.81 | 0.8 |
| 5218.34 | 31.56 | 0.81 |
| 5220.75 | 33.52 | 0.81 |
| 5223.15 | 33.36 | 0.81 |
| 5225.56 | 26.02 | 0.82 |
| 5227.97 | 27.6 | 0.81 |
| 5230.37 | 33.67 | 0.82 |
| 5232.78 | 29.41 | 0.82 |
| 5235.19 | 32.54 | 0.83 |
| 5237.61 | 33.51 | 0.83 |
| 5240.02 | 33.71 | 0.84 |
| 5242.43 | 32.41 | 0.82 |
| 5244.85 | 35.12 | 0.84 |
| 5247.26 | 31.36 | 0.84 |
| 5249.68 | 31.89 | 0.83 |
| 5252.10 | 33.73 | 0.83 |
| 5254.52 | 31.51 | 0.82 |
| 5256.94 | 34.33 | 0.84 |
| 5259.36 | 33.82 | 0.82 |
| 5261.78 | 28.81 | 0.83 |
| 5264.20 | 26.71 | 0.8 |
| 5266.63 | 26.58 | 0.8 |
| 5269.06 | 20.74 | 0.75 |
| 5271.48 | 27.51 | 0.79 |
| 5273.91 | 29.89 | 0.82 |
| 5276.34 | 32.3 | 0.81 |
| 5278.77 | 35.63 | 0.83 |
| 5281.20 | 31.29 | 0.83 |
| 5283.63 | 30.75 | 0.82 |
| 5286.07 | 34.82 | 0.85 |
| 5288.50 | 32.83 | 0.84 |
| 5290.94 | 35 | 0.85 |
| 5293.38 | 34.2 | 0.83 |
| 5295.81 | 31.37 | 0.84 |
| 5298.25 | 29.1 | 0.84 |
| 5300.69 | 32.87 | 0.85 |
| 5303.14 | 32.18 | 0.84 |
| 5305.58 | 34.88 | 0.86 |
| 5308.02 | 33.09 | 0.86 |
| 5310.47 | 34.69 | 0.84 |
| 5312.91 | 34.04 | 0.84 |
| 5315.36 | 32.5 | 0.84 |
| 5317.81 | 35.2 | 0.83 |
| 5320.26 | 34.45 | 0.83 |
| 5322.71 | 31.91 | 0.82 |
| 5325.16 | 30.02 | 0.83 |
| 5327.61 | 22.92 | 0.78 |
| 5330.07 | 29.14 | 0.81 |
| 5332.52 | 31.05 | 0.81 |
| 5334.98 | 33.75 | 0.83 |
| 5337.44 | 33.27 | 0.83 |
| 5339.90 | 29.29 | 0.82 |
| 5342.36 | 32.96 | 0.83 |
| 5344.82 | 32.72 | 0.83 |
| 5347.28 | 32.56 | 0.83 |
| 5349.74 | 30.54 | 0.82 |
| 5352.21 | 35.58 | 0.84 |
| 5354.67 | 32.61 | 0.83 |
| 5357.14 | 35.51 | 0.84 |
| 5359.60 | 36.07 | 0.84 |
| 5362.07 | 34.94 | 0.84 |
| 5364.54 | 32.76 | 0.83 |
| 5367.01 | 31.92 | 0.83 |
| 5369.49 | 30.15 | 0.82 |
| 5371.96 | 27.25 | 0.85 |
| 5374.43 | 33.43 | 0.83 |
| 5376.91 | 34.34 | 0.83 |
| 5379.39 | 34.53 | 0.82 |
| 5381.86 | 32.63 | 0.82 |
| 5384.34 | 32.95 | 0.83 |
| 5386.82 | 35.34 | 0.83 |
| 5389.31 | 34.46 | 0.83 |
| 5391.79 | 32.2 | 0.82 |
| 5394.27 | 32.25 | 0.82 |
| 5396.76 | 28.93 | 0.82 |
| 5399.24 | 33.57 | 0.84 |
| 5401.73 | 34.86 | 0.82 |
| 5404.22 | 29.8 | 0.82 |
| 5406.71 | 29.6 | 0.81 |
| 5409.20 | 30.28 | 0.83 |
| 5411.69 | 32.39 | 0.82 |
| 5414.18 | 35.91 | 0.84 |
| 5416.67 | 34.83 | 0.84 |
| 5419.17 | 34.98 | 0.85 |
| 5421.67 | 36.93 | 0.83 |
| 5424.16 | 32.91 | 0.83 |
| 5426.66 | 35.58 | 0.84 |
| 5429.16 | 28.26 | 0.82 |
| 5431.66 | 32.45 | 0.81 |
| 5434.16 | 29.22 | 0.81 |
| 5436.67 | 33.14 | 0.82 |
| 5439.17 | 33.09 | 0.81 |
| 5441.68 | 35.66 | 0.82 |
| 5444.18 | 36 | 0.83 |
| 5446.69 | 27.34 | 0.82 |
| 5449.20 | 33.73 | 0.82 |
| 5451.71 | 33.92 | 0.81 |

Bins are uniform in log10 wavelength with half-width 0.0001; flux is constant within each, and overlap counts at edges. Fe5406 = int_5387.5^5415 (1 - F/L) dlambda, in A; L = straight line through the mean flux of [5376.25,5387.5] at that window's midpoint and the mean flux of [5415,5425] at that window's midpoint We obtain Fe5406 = 1.8 A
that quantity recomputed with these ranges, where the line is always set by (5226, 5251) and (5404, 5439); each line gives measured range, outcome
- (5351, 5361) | -0.78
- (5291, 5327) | -0.62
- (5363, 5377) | 0.43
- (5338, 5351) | 0.27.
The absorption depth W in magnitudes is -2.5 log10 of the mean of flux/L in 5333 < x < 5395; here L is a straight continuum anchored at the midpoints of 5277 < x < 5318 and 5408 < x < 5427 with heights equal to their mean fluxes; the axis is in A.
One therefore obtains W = 0.03 mag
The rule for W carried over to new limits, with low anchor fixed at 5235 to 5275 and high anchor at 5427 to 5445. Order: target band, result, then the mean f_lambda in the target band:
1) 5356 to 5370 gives -0.061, 33.7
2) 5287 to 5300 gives -0.048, 32.6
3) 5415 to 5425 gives -0.083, 35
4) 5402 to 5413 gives 0.048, 30.9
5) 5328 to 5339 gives 0.019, 31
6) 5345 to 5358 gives -0.050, 33.2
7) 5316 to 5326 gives -0.052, 33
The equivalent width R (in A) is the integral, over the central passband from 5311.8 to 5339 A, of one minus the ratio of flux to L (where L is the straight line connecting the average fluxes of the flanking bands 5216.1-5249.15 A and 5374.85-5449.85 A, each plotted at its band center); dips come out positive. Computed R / 0.6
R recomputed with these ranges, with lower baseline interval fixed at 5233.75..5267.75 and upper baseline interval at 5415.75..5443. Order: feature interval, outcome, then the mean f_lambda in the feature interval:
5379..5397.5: 0.0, 32.9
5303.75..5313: -0.5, 34.1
